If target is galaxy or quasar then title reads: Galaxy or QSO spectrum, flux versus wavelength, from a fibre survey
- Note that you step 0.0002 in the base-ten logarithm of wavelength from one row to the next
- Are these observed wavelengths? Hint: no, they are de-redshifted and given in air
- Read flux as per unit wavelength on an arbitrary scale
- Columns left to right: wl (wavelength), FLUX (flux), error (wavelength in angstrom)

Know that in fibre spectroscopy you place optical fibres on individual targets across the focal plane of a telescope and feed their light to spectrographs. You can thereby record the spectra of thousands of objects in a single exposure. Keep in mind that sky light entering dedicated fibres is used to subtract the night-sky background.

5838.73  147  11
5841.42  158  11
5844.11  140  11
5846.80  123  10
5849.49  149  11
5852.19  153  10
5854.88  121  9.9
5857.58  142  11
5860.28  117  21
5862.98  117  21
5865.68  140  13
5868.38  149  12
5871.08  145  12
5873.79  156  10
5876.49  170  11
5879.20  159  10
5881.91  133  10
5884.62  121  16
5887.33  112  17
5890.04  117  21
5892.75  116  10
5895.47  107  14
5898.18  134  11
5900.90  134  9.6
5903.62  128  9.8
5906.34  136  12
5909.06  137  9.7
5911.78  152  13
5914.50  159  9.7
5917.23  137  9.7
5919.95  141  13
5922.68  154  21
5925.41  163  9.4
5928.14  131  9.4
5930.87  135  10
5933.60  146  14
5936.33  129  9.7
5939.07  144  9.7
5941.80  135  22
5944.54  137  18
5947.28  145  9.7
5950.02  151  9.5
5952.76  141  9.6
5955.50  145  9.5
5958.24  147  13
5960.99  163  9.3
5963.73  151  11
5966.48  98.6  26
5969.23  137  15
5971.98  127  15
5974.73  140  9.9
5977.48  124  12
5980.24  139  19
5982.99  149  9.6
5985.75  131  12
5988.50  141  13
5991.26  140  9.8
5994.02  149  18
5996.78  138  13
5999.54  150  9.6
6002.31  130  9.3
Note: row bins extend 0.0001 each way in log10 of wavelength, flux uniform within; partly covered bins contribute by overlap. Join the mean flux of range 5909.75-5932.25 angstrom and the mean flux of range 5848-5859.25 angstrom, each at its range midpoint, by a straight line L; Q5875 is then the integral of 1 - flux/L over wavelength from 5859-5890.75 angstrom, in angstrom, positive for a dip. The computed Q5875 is 1.2 angstrom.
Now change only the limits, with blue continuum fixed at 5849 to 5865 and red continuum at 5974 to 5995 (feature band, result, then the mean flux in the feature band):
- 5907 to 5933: -1.82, 145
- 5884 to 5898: 1.92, 116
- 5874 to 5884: -1.36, 152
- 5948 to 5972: -0.57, 141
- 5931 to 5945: -0.14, 138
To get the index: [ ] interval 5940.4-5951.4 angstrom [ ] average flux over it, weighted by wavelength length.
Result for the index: 142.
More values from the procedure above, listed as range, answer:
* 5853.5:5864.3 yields 124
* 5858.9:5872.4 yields 134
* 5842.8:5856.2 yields 137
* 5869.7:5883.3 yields 152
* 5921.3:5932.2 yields 146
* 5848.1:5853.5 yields 151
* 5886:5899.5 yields 117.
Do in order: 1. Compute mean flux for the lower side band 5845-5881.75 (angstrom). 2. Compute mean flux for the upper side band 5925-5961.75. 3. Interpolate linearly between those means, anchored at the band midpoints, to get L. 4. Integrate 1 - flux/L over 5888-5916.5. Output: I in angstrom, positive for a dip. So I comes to 2.1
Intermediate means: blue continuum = 141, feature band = 132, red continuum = 143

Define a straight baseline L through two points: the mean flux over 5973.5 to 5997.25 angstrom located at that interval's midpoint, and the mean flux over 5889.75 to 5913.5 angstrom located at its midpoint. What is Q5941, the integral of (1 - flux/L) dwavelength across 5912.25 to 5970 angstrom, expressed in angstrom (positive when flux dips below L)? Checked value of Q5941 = -3.6 angstrom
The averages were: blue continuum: 130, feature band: 143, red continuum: 139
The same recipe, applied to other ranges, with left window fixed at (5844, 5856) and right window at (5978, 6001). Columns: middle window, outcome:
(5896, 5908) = 0.65 angstrom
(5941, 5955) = -0.21 angstrom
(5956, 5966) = -0.53 angstrom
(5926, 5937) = 0.16 angstrom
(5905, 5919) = -0.50 angstrom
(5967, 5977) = 0.73 angstrom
